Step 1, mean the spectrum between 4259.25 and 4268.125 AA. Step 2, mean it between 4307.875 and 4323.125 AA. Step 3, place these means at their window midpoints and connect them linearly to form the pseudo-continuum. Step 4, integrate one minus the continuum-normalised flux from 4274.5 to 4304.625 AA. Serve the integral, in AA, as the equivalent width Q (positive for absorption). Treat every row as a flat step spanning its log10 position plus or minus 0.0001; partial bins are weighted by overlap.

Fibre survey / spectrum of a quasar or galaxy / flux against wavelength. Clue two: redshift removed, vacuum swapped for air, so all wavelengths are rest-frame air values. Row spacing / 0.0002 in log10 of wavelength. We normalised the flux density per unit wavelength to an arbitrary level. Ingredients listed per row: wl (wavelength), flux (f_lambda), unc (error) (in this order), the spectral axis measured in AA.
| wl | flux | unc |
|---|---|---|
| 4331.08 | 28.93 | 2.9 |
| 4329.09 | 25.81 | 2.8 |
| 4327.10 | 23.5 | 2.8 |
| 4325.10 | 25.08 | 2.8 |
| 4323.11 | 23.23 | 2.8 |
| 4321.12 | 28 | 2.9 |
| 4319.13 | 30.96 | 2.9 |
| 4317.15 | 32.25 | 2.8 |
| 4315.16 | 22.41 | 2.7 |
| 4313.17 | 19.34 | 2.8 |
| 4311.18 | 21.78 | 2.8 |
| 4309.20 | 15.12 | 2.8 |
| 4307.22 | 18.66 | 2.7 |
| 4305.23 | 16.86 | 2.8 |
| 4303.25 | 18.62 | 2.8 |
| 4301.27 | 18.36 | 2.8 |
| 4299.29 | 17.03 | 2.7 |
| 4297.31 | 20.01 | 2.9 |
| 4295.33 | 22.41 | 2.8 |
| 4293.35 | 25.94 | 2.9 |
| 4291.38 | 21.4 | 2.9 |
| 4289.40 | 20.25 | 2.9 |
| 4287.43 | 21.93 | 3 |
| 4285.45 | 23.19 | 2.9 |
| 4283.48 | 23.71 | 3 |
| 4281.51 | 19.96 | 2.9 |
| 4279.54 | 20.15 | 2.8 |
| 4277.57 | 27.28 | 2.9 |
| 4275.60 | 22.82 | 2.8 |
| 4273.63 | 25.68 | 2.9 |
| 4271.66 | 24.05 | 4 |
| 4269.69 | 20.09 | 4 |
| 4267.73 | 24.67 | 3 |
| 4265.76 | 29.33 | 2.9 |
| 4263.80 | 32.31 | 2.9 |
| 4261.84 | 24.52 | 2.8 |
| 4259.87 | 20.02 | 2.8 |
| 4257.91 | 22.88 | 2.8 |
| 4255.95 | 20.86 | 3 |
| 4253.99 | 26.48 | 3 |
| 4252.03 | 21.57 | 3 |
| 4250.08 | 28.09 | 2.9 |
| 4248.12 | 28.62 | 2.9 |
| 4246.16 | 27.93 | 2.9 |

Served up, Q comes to 4.6 AA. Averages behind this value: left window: 26.5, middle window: 21.5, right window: 24.1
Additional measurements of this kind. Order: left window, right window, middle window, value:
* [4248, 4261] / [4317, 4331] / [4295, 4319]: 5.08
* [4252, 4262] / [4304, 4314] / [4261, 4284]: -3.39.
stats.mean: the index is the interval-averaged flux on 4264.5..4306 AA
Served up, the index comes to 22.2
